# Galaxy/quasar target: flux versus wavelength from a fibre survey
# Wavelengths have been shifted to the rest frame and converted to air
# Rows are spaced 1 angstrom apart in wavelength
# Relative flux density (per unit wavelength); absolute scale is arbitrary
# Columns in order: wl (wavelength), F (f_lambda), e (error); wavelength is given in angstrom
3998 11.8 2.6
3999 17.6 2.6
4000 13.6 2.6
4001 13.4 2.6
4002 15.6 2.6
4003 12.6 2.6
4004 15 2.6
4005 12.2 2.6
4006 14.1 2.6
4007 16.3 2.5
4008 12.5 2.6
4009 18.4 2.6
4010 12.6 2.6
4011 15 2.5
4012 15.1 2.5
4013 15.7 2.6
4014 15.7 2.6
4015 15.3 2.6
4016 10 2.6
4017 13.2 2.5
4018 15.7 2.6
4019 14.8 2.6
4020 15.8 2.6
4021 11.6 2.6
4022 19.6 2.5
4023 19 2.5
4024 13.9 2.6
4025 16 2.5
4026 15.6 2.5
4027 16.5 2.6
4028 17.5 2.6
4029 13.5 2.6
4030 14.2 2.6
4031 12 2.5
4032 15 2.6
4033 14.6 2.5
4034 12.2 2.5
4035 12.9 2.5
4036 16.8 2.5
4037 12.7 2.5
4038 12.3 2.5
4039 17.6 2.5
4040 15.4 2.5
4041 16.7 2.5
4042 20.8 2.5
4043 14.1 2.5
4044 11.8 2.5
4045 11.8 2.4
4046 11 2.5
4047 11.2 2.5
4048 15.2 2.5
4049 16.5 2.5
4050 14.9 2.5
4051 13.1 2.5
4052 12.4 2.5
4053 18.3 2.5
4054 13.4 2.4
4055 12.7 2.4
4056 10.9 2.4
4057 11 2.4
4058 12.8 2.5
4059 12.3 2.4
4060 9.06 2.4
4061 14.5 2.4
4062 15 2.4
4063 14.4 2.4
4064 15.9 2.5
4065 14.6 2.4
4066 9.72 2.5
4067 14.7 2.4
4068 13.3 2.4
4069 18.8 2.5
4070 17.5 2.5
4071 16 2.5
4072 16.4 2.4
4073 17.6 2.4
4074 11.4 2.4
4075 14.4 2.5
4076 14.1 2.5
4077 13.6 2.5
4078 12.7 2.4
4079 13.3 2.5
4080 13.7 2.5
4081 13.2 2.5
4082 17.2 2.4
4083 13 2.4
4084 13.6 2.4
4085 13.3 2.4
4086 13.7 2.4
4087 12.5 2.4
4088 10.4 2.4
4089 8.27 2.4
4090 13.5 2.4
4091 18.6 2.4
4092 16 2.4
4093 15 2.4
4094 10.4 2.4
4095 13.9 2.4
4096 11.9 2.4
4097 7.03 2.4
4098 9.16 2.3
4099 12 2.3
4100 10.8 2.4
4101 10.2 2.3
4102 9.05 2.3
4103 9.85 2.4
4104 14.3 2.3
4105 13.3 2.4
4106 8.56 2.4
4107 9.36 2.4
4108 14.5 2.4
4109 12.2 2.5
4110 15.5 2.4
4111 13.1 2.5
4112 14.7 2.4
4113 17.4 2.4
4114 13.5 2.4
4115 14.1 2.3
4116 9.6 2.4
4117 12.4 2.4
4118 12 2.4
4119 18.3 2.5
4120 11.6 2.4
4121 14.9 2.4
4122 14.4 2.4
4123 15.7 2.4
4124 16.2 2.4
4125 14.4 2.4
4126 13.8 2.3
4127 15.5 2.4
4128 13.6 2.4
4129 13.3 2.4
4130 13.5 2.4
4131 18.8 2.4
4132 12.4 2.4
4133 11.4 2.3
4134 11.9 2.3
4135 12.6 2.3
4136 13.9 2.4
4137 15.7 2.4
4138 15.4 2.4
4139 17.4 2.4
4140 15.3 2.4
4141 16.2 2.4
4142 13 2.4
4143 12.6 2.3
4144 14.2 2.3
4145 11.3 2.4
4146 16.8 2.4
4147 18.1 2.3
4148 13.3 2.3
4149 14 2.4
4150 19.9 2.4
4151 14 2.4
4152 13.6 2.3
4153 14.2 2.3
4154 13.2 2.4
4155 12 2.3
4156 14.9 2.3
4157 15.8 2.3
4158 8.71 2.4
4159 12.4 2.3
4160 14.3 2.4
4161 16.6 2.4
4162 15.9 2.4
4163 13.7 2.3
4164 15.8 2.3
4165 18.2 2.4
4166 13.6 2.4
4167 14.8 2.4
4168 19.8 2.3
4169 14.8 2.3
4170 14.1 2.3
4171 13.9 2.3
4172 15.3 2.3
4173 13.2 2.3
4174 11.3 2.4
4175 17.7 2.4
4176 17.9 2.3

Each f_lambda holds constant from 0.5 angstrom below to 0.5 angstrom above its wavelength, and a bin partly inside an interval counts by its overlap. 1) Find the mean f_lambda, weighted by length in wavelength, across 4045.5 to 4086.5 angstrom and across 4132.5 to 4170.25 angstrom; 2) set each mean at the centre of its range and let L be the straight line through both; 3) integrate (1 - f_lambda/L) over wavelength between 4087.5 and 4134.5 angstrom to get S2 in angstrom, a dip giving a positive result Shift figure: 4.21 angstrom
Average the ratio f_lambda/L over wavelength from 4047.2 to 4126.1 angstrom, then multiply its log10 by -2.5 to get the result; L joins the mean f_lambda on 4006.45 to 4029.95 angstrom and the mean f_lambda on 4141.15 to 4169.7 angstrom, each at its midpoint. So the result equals 0.11 mag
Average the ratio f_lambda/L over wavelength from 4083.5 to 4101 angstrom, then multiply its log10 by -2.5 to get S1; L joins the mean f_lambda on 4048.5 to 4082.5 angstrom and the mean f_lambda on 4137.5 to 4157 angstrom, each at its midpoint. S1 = 0.16 mag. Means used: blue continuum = 14.1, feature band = 12.3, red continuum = 14.7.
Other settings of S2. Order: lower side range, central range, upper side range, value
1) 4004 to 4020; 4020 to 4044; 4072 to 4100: -1.8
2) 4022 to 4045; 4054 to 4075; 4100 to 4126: 0.6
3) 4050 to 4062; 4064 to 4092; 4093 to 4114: -3.6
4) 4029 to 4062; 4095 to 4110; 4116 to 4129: 3.1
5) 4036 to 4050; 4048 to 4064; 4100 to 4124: 0.8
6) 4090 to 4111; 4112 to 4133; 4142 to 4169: -1.7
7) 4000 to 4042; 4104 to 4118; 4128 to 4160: 1.4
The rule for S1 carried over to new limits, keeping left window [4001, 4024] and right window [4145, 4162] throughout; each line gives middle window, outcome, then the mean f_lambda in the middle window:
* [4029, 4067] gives 0.068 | 13.8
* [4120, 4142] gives 0.000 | 14.5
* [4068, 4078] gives -0.048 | 15.3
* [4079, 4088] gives 0.080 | 13.6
